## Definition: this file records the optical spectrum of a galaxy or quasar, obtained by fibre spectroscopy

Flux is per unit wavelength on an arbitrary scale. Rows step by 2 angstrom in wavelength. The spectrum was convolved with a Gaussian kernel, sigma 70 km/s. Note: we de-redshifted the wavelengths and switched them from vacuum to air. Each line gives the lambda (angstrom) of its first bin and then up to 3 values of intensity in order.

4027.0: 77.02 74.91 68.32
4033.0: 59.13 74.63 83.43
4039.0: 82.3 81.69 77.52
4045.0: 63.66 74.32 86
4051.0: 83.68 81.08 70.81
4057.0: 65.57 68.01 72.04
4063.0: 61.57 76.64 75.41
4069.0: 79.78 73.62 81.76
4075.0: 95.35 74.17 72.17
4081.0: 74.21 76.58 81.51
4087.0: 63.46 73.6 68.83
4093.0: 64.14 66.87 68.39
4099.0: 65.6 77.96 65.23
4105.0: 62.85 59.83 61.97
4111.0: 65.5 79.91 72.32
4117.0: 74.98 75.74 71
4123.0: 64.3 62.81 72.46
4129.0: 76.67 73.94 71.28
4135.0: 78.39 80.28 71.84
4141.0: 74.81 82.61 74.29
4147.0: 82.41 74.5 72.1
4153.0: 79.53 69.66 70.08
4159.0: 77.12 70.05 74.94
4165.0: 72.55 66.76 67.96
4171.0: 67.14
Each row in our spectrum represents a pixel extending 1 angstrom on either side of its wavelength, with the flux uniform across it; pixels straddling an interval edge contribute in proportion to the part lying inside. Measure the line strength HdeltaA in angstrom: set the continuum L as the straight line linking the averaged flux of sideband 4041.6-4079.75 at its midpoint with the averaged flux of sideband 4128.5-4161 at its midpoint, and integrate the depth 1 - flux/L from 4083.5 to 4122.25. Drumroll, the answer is 3.1 angstrom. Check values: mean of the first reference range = 75.5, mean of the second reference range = 75.4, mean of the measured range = 69.5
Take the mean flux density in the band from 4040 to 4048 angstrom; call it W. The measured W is 74.3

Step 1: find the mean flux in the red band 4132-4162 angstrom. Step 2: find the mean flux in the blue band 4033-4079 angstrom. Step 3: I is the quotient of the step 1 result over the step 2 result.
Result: 0.99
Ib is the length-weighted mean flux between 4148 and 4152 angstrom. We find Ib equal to 73.3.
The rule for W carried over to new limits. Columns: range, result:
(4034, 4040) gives 80.1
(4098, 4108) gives 66.3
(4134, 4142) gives 76.3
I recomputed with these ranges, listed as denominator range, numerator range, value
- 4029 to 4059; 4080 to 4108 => 0.92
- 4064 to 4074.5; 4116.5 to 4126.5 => 0.89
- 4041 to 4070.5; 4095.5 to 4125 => 0.93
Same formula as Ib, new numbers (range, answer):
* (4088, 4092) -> 71.2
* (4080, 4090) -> 73.9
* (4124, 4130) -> 70.6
